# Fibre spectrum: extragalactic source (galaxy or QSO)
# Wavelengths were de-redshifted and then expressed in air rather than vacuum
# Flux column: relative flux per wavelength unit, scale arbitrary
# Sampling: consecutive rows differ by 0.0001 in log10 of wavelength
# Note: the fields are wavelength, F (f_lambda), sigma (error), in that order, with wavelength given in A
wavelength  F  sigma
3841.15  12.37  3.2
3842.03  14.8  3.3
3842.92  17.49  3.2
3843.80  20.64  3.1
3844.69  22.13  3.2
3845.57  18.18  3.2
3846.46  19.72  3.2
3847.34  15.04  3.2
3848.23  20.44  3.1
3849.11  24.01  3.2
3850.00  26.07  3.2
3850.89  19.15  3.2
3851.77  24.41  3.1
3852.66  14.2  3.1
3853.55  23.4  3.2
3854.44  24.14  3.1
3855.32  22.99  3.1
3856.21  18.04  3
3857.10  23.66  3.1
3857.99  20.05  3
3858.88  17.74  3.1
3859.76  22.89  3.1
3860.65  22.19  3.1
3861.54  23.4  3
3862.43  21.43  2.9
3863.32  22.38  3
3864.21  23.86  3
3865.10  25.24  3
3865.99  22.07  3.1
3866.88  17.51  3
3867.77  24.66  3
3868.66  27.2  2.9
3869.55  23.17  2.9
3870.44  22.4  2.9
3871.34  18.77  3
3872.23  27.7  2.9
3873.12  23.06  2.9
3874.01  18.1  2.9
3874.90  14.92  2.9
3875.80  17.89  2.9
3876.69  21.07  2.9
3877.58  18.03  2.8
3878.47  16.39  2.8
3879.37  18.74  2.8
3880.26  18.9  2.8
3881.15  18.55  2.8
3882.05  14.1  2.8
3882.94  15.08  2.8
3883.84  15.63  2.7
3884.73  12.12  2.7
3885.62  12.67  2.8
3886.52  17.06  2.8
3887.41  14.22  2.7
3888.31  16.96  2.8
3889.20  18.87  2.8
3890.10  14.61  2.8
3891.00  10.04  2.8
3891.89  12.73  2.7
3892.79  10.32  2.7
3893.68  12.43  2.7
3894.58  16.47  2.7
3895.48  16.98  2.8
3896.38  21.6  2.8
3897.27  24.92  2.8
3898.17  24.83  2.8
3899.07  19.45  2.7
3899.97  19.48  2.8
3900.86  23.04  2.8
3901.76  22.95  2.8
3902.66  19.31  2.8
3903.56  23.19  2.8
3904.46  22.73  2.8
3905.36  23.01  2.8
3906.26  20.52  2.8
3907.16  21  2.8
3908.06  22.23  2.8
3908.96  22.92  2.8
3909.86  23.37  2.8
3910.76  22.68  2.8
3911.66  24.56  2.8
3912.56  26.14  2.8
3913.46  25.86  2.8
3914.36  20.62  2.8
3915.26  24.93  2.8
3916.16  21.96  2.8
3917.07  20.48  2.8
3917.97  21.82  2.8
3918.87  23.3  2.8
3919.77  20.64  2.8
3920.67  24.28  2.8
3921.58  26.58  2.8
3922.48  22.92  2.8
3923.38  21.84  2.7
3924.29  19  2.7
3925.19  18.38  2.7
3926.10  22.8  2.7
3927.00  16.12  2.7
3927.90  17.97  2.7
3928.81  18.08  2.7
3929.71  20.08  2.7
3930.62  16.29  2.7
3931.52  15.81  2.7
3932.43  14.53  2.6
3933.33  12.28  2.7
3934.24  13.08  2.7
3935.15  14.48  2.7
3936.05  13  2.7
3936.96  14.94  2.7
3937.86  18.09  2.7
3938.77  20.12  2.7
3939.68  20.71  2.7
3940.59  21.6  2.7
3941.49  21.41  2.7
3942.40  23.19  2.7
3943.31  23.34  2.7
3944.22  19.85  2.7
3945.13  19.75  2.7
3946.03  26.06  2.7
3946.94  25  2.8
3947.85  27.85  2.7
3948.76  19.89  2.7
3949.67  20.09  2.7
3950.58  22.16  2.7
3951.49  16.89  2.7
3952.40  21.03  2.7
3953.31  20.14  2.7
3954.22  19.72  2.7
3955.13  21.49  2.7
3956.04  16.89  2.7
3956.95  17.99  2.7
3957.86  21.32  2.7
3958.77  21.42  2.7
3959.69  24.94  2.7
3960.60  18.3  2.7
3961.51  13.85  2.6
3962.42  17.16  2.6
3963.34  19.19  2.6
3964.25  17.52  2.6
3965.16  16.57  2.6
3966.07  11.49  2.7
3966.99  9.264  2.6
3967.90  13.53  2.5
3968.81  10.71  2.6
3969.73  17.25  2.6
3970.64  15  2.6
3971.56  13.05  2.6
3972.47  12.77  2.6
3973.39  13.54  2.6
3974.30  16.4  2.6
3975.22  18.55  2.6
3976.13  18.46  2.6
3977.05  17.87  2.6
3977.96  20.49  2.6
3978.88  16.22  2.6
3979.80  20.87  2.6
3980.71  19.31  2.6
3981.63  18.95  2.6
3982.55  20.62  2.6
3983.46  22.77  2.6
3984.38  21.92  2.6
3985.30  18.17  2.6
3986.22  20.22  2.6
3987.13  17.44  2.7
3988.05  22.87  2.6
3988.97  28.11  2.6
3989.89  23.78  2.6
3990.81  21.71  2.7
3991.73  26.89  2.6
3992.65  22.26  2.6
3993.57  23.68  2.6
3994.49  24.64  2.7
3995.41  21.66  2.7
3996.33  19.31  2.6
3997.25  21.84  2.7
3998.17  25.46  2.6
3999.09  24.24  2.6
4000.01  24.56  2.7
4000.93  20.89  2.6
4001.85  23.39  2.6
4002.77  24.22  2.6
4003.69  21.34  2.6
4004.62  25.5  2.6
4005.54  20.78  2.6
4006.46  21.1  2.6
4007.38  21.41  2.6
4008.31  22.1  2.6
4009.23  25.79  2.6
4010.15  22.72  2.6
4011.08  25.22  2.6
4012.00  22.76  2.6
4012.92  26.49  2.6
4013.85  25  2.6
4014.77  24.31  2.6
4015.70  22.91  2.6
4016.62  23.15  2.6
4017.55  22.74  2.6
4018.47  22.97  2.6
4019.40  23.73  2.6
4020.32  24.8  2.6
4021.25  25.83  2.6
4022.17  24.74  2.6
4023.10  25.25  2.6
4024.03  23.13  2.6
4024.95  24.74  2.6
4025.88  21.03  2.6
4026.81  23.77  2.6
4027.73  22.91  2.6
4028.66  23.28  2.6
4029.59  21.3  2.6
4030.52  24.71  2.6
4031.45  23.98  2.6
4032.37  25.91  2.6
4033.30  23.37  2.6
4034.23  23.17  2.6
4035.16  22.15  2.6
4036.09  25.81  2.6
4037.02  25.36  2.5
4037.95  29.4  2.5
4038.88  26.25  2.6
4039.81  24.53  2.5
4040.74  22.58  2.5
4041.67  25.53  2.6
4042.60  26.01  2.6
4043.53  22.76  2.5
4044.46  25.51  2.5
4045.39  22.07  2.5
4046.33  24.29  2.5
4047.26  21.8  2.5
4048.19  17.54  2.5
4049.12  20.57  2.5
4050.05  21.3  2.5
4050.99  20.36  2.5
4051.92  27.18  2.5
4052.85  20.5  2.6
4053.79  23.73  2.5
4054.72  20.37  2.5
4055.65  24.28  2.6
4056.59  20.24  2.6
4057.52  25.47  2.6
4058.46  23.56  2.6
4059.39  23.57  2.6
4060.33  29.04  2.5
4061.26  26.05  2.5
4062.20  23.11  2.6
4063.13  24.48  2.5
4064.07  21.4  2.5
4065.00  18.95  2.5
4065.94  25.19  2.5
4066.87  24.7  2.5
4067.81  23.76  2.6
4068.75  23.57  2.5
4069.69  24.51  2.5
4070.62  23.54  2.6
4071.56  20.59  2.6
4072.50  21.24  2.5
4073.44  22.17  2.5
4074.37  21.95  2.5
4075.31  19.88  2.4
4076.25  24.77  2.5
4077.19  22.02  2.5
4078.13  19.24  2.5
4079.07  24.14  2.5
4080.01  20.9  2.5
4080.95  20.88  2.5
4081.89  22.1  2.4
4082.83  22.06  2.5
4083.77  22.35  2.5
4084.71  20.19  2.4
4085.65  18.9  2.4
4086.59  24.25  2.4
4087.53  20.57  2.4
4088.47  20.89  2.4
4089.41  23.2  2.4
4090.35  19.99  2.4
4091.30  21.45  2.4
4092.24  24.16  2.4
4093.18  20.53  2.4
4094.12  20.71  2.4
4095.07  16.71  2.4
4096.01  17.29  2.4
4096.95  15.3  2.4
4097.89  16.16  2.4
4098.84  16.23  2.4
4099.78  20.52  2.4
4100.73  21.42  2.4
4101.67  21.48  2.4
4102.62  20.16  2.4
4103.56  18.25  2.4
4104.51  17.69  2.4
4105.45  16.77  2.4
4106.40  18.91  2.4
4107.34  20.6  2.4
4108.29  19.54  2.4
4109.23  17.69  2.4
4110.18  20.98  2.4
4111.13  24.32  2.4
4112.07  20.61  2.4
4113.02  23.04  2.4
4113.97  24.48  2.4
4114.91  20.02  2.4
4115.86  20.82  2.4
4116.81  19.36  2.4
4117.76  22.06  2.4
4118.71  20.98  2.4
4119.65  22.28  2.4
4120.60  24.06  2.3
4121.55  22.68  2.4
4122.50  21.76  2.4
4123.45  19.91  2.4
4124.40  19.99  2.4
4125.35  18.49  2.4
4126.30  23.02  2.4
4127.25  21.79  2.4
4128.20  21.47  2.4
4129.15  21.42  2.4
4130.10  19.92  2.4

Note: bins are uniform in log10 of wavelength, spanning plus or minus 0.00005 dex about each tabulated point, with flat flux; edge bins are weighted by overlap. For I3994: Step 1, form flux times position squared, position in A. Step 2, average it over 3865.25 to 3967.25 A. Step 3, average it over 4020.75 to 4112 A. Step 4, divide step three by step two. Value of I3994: 1.23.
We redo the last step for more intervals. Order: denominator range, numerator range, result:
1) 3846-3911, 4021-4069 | 1.30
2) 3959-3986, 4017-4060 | 1.42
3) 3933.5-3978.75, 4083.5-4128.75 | 1.21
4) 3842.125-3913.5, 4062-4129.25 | 1.18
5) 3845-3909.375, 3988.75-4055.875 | 1.28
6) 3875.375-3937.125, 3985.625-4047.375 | 1.31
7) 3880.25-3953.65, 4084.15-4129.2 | 1.15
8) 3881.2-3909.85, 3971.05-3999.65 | 1.18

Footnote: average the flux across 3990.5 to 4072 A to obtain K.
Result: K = 23.5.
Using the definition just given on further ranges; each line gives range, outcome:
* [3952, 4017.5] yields 20.3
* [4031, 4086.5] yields 23.1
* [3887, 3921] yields 20.4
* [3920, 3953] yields 19.7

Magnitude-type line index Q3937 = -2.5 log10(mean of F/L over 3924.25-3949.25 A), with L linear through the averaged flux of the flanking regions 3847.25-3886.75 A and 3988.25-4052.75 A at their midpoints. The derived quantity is 0.15 mag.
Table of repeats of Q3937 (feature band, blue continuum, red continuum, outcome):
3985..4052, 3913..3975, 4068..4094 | -0.142 mag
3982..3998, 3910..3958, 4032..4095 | -0.041 mag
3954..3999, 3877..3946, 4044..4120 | 0.057 mag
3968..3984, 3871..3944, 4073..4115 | 0.152 mag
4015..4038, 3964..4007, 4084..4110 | -0.209 mag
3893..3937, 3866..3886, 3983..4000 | -0.005 mag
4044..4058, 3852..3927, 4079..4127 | -0.092 mag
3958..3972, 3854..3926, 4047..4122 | 0.280 mag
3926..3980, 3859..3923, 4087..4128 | 0.127 mag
